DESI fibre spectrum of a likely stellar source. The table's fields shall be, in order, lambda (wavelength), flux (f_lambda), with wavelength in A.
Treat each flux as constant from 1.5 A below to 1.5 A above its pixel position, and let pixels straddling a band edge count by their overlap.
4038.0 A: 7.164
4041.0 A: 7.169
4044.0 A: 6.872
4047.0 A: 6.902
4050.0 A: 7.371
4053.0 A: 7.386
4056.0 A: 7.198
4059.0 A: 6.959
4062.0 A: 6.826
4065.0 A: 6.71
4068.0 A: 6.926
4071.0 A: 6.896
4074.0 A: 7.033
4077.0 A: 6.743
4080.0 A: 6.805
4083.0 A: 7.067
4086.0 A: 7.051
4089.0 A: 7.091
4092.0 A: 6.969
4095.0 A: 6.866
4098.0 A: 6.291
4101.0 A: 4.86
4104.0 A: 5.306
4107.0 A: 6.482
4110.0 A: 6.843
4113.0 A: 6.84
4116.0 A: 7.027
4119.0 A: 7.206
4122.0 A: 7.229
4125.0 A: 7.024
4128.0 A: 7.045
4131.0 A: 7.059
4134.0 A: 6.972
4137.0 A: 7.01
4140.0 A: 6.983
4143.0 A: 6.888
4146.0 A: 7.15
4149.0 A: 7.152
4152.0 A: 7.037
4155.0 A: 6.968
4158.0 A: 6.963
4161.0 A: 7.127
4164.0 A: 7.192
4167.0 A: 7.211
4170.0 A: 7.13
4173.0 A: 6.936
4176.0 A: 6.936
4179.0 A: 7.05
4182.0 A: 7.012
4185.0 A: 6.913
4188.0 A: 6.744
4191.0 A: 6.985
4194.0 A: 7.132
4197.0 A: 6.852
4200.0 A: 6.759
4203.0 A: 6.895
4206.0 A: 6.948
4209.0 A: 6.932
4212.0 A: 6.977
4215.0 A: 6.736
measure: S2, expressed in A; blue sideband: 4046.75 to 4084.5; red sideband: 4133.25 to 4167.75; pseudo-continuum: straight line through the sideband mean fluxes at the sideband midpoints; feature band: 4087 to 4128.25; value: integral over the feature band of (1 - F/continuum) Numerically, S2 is 2.2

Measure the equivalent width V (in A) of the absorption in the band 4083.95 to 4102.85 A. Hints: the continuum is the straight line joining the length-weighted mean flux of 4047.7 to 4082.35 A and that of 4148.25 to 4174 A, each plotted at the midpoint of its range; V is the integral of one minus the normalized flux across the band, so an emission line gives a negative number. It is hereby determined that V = 1.3 A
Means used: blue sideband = 6.99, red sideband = 7.08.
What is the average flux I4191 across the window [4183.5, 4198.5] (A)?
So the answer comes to 6.93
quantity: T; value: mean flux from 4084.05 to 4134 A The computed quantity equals 6.71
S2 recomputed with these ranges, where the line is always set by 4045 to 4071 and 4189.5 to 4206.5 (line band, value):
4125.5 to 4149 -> -0.2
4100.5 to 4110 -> 1.6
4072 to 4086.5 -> 0.2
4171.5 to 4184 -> -0.1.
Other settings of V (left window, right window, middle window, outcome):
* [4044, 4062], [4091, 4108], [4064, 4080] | -0.4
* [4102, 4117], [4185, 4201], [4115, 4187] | -4.2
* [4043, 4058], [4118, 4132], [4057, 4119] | 3.8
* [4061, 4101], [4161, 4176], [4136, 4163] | 0.0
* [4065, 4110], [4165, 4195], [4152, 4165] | -0.3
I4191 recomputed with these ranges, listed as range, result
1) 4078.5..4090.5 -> 7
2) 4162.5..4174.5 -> 7.12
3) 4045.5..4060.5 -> 7.16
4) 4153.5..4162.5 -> 7.02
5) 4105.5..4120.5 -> 6.88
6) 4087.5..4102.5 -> 6.42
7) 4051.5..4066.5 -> 7.02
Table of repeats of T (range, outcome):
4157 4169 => 7.13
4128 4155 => 7.03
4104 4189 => 6.98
